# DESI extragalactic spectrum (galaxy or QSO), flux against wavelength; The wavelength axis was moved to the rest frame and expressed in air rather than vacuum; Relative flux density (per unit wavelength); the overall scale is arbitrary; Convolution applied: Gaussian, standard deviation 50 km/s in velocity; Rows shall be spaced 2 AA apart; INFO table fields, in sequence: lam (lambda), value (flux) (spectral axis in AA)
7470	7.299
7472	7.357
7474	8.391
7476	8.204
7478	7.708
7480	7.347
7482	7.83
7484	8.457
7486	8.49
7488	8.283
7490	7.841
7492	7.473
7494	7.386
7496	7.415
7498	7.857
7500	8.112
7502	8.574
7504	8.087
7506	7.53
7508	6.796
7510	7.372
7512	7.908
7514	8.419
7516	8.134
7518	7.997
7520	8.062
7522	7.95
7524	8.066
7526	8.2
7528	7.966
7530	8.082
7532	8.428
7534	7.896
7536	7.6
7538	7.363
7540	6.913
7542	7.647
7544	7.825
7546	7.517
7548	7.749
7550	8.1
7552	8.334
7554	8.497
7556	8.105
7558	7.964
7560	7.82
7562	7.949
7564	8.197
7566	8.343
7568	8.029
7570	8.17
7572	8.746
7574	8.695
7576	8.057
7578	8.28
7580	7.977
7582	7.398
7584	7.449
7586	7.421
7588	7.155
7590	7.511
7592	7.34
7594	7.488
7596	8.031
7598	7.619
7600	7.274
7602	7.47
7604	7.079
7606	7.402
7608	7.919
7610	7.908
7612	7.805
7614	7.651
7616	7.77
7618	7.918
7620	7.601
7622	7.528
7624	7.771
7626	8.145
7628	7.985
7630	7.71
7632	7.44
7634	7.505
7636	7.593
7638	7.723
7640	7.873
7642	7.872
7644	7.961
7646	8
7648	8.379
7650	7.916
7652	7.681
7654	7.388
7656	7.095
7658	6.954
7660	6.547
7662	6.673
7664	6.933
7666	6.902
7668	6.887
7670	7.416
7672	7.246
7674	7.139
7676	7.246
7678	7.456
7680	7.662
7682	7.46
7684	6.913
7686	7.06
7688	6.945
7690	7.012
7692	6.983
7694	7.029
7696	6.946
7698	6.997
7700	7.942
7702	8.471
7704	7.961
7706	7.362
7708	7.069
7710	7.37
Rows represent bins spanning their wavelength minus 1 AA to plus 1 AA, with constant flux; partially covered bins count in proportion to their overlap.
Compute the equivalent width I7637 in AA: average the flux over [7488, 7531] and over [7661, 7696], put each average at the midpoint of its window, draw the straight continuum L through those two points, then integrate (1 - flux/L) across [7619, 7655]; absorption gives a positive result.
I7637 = -2.4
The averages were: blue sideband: 7.88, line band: 7.78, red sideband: 7.11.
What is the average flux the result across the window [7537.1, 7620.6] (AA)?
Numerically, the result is 7.8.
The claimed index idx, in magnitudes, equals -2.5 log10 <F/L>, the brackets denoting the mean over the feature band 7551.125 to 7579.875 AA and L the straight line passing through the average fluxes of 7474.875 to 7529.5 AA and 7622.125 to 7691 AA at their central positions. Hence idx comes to -0.07 mag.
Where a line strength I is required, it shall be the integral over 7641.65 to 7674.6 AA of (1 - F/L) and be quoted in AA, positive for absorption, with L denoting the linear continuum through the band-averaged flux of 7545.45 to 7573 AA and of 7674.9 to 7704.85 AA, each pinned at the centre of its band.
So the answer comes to 0.8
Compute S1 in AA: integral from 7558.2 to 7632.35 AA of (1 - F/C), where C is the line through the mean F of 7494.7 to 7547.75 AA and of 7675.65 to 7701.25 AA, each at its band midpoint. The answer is -2.27 AA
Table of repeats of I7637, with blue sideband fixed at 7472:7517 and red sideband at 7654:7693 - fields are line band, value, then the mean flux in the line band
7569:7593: -1.1 AA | 7.85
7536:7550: 0.2 AA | 7.55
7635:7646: -0.9 AA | 7.82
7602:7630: -1.4 AA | 7.72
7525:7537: -0.5 AA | 8.03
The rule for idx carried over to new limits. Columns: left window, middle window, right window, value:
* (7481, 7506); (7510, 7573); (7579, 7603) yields -0.03 mag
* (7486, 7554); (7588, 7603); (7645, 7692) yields 0.01 mag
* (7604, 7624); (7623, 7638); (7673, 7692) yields -0.02 mag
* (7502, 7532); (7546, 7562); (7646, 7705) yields -0.03 mag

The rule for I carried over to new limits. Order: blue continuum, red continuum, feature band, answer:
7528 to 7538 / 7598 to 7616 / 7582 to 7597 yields 0.4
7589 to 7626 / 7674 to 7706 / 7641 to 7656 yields -0.7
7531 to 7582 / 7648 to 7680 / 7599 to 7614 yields 0.1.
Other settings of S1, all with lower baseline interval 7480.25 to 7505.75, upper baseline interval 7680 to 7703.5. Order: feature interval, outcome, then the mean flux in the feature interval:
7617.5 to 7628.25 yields -0.42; 7.81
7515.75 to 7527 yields -0.30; 8.06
